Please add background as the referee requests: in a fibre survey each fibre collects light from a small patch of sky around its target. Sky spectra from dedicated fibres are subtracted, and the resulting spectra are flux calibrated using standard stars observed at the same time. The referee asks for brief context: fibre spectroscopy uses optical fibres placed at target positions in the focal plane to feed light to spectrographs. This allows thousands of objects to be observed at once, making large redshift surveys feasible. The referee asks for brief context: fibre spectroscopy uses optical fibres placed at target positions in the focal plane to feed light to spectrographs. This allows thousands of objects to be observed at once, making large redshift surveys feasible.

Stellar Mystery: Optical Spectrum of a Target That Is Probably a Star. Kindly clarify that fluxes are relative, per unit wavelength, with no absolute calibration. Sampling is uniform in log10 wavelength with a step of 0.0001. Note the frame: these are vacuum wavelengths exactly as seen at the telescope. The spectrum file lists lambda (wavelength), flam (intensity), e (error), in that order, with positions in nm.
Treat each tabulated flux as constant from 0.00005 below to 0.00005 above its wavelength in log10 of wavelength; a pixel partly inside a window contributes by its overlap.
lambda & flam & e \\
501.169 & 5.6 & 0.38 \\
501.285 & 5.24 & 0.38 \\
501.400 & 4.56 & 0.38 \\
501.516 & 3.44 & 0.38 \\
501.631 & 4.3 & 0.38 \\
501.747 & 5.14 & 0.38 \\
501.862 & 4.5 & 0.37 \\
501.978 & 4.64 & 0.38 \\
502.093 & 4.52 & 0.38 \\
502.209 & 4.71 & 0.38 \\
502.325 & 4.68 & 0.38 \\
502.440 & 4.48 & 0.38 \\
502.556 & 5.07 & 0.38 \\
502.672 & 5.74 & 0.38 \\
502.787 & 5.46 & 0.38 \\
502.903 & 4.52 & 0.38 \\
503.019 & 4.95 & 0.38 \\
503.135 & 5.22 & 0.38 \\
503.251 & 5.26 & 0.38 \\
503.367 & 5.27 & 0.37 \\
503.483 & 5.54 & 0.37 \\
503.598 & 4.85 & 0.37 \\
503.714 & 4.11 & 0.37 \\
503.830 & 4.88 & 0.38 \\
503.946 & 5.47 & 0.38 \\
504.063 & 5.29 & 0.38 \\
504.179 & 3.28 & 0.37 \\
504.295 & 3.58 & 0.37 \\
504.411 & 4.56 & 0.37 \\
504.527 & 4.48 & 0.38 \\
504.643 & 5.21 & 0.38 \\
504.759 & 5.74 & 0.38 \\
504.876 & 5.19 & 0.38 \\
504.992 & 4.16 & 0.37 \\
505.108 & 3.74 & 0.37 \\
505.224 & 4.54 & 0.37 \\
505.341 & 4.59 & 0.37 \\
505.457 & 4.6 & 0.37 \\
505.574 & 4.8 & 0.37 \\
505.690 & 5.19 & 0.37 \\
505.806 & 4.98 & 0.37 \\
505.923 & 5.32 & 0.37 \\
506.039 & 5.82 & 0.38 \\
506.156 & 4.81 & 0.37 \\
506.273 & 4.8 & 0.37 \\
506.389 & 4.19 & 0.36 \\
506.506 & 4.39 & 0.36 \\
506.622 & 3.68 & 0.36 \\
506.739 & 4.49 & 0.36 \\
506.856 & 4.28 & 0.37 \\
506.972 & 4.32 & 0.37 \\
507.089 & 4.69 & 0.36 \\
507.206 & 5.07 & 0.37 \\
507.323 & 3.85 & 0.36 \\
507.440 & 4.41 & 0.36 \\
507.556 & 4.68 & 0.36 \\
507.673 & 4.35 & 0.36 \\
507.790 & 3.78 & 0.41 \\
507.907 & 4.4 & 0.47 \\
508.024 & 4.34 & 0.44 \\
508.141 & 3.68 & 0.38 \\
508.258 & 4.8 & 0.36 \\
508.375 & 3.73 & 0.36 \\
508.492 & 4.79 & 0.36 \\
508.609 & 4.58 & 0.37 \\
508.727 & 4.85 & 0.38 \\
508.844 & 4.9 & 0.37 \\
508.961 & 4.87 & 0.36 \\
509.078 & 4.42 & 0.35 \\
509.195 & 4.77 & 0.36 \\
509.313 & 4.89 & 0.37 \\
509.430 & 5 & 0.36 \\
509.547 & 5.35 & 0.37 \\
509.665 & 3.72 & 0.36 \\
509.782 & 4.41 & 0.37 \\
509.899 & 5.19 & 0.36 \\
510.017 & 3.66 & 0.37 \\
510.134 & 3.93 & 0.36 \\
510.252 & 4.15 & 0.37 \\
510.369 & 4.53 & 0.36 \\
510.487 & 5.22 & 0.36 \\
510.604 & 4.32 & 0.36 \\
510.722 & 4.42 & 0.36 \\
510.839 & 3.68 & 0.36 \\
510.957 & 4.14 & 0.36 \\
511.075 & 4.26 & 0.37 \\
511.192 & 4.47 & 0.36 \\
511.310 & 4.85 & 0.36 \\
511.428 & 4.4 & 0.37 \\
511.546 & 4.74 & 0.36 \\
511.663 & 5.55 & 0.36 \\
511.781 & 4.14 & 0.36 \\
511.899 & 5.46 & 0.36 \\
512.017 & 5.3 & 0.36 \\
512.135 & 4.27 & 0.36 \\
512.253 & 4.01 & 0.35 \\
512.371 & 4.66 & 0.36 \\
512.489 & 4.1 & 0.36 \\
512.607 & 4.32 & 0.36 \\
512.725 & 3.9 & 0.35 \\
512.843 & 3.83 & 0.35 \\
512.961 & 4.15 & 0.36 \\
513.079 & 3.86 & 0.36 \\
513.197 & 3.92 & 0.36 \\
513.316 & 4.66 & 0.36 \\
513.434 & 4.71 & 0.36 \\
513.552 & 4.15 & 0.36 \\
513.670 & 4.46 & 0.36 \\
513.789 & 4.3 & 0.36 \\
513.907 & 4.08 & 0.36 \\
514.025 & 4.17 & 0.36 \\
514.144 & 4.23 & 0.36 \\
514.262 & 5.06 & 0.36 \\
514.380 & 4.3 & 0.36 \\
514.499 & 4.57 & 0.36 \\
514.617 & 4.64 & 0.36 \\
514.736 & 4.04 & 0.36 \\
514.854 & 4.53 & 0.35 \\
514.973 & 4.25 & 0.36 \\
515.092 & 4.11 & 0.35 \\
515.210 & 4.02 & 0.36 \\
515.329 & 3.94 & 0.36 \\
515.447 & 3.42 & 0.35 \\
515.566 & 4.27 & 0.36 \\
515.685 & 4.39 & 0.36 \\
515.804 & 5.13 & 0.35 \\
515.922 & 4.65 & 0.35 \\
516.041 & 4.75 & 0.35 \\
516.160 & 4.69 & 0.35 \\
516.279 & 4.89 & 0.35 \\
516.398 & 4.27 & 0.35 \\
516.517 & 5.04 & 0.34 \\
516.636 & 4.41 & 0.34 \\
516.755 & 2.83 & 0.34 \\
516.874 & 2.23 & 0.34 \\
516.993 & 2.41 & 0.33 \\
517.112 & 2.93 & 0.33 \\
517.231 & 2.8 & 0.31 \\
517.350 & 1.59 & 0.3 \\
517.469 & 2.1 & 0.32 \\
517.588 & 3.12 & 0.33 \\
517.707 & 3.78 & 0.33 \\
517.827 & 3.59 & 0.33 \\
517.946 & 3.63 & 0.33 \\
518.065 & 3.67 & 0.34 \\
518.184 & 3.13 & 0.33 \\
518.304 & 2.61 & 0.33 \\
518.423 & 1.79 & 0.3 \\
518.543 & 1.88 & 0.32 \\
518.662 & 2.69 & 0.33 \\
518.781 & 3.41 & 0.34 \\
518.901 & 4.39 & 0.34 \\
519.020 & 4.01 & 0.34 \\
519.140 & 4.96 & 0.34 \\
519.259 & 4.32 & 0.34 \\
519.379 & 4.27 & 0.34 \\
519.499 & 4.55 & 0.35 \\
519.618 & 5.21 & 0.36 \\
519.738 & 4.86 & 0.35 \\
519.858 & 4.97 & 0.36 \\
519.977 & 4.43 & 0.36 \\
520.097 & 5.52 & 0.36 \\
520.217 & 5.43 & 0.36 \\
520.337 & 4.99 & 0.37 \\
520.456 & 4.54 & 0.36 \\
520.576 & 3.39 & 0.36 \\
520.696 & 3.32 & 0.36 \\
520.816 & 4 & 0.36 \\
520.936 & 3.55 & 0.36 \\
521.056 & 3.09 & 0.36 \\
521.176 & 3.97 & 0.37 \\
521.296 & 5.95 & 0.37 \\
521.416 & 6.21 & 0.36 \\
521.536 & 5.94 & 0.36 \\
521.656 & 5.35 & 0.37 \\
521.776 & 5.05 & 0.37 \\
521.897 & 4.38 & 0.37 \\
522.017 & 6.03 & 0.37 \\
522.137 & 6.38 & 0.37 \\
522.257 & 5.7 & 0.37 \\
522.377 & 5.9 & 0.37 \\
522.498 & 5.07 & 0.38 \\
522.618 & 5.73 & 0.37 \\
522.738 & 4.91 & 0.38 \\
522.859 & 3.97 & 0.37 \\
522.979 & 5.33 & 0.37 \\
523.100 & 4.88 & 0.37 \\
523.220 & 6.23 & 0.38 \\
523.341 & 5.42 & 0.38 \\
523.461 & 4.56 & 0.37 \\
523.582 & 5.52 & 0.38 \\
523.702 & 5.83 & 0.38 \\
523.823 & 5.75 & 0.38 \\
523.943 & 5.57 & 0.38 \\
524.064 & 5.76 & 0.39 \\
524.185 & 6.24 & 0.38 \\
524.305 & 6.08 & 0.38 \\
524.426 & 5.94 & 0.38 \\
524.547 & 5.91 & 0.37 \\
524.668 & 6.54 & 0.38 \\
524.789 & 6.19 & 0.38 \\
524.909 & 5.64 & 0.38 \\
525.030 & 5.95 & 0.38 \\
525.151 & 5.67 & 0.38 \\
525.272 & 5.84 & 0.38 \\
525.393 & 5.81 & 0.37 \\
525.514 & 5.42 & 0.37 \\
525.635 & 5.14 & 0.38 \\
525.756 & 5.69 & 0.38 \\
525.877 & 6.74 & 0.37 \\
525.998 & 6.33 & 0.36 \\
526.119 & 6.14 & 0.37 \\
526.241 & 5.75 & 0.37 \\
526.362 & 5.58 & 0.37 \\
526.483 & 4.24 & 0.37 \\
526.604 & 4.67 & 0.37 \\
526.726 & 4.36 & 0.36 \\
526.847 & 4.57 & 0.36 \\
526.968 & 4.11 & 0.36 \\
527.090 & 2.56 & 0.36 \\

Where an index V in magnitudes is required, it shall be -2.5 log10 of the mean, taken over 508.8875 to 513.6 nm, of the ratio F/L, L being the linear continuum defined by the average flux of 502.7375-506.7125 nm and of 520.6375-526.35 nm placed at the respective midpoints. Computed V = 0.13 mag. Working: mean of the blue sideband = 4.77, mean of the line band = 4.46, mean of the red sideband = 5.46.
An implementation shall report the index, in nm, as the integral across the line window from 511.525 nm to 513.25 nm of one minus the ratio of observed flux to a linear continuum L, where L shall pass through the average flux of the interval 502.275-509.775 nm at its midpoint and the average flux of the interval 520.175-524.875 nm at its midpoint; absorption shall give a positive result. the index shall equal 0.172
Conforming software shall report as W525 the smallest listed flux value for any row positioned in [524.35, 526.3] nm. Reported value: 5.14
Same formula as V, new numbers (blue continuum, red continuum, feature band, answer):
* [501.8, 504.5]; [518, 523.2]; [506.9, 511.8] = 0.05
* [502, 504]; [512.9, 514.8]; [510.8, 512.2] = -0.03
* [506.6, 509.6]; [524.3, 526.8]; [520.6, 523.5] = 0.09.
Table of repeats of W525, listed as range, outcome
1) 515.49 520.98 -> 1.59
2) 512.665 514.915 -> 3.83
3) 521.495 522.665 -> 4.38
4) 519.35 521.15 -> 3.09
